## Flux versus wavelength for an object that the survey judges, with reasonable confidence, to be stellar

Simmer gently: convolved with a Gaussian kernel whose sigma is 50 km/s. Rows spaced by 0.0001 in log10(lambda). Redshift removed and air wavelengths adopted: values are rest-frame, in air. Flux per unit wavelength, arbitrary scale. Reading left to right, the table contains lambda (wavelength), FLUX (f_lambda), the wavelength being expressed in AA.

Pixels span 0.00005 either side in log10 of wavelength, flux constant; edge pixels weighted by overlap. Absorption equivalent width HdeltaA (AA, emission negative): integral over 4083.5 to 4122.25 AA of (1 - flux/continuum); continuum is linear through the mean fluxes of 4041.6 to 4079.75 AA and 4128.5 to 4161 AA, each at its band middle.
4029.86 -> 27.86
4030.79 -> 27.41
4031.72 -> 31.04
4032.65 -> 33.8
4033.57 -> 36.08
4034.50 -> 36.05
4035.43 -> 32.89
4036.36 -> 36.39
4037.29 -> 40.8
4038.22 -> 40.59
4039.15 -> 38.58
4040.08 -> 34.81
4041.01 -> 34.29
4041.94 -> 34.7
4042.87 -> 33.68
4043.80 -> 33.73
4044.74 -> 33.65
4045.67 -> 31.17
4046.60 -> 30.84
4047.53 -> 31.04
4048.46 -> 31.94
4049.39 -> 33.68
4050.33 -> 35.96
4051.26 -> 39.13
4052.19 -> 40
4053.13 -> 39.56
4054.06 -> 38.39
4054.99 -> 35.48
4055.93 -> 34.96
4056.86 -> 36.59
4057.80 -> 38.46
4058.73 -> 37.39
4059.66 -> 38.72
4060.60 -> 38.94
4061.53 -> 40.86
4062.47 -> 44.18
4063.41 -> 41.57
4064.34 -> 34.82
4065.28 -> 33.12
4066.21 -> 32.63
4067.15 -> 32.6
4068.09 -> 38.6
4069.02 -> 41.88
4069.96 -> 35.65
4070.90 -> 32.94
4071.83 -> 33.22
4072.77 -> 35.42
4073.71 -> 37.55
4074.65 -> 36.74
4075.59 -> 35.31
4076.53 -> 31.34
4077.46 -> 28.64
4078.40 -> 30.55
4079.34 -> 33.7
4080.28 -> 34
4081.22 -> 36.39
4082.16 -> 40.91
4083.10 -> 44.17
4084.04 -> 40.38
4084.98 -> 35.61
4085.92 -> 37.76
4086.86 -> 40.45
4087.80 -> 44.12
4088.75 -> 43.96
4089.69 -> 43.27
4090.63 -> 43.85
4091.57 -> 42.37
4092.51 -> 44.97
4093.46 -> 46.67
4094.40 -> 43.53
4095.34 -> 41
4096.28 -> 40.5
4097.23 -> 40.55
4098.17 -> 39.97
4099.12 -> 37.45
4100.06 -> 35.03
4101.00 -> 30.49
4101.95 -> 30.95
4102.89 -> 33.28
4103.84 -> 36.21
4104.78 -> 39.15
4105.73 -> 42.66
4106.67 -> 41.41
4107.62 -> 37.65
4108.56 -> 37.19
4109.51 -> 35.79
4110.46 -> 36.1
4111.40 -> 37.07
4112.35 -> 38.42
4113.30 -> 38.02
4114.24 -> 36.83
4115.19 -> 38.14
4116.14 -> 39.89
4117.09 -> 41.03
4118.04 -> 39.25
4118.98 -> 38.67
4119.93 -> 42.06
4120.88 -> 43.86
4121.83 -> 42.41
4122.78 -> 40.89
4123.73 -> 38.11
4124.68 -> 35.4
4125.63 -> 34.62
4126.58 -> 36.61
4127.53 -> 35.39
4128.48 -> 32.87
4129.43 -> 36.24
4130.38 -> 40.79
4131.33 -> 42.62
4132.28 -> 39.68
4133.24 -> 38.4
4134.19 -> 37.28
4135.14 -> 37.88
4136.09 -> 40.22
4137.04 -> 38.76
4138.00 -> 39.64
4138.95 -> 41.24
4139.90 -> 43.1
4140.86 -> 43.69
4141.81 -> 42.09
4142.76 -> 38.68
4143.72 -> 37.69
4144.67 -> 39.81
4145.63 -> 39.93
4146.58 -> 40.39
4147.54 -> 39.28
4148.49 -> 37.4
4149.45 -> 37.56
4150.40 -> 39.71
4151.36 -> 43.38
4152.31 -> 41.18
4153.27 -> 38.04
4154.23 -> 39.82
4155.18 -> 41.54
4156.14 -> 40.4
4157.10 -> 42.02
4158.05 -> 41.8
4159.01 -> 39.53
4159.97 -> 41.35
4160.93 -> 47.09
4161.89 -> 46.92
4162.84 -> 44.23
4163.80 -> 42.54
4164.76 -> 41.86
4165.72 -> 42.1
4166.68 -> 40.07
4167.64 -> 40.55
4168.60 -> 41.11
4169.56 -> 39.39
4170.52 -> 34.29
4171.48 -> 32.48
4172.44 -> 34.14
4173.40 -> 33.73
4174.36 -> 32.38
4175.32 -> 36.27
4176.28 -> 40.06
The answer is -1.7 AA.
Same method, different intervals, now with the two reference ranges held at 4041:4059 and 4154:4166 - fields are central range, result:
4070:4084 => 0.7 AA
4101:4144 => 1.6 AA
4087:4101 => -1.3 AA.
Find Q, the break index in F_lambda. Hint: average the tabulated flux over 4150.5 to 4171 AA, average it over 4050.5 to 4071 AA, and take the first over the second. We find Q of 1.1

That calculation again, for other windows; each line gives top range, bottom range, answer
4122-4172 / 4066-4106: 1.05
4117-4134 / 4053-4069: 1.03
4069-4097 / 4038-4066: 1.06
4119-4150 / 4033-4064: 1.07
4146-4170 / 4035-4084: 1.14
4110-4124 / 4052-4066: 1.04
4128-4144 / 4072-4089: 1.07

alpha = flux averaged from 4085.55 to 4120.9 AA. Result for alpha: 39.4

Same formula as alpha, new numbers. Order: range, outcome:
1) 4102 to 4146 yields 38.8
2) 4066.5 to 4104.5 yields 37.8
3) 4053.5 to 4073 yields 37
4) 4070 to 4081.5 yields 33.8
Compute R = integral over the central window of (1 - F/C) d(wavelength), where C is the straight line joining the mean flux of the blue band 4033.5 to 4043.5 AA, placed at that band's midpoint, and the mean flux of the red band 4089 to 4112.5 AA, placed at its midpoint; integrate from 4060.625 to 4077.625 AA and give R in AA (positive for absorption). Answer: 0.66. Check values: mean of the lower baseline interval 36.2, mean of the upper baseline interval 39.1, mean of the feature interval 36.2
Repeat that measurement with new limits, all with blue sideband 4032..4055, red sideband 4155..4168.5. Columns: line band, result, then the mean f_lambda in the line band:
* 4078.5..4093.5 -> -1.0 AA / 40.3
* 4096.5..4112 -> 0.8 AA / 37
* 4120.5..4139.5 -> 0.8 AA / 38.6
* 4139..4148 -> 0.1 AA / 40.5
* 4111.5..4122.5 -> 0.0 AA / 39.8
